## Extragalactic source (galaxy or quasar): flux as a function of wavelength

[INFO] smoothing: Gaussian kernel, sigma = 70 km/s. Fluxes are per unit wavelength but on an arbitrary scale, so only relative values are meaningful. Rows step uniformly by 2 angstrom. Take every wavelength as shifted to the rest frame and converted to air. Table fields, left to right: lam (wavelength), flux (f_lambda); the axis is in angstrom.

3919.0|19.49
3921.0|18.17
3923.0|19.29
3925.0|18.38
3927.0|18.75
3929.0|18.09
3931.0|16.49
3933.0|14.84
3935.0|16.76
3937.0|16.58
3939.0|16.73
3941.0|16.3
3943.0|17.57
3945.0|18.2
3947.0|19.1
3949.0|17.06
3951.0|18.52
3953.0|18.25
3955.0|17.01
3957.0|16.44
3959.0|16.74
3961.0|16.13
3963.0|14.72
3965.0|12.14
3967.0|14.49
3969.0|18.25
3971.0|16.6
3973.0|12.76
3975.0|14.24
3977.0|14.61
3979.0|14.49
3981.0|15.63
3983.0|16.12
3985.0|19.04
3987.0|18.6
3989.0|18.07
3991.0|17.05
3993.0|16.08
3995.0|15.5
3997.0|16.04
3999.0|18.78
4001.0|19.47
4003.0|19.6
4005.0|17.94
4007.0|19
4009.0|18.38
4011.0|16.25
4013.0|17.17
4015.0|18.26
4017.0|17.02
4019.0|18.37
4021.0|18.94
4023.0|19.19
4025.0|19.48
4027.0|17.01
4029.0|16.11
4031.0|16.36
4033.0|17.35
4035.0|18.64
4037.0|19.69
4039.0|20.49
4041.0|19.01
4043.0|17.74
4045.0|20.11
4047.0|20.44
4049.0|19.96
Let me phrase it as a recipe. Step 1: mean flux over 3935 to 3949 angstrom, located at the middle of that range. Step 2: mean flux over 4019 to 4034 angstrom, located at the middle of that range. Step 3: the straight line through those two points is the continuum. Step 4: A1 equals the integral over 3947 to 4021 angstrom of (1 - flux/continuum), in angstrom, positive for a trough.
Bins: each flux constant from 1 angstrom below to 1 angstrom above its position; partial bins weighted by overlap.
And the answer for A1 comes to 3.0 angstrom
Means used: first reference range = 17.3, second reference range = 17.8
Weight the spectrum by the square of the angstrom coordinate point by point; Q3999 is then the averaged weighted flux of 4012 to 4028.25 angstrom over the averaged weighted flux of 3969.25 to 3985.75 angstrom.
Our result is 1.20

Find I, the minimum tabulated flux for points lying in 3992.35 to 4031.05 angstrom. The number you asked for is 15.5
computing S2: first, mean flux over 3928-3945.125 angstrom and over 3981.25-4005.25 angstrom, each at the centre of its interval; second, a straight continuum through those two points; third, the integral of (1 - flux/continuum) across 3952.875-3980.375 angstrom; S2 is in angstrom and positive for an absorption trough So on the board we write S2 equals 2.9 angstrom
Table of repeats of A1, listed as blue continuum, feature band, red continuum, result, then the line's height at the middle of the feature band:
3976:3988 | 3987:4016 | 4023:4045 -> -1.00 angstrom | 17.1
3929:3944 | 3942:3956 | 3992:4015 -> -0.98 angstrom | 16.8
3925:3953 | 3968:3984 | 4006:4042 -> 2.15 angstrom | 17.7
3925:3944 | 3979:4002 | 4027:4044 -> 0.55 angstrom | 17.6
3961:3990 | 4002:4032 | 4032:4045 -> -0.23 angstrom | 17.8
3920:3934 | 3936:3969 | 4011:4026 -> 2.18 angstrom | 17.9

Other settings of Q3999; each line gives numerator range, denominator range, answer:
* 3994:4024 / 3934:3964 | 1.09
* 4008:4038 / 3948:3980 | 1.17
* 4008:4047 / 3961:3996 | 1.18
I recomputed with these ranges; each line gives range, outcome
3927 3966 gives 12.14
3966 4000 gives 12.76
